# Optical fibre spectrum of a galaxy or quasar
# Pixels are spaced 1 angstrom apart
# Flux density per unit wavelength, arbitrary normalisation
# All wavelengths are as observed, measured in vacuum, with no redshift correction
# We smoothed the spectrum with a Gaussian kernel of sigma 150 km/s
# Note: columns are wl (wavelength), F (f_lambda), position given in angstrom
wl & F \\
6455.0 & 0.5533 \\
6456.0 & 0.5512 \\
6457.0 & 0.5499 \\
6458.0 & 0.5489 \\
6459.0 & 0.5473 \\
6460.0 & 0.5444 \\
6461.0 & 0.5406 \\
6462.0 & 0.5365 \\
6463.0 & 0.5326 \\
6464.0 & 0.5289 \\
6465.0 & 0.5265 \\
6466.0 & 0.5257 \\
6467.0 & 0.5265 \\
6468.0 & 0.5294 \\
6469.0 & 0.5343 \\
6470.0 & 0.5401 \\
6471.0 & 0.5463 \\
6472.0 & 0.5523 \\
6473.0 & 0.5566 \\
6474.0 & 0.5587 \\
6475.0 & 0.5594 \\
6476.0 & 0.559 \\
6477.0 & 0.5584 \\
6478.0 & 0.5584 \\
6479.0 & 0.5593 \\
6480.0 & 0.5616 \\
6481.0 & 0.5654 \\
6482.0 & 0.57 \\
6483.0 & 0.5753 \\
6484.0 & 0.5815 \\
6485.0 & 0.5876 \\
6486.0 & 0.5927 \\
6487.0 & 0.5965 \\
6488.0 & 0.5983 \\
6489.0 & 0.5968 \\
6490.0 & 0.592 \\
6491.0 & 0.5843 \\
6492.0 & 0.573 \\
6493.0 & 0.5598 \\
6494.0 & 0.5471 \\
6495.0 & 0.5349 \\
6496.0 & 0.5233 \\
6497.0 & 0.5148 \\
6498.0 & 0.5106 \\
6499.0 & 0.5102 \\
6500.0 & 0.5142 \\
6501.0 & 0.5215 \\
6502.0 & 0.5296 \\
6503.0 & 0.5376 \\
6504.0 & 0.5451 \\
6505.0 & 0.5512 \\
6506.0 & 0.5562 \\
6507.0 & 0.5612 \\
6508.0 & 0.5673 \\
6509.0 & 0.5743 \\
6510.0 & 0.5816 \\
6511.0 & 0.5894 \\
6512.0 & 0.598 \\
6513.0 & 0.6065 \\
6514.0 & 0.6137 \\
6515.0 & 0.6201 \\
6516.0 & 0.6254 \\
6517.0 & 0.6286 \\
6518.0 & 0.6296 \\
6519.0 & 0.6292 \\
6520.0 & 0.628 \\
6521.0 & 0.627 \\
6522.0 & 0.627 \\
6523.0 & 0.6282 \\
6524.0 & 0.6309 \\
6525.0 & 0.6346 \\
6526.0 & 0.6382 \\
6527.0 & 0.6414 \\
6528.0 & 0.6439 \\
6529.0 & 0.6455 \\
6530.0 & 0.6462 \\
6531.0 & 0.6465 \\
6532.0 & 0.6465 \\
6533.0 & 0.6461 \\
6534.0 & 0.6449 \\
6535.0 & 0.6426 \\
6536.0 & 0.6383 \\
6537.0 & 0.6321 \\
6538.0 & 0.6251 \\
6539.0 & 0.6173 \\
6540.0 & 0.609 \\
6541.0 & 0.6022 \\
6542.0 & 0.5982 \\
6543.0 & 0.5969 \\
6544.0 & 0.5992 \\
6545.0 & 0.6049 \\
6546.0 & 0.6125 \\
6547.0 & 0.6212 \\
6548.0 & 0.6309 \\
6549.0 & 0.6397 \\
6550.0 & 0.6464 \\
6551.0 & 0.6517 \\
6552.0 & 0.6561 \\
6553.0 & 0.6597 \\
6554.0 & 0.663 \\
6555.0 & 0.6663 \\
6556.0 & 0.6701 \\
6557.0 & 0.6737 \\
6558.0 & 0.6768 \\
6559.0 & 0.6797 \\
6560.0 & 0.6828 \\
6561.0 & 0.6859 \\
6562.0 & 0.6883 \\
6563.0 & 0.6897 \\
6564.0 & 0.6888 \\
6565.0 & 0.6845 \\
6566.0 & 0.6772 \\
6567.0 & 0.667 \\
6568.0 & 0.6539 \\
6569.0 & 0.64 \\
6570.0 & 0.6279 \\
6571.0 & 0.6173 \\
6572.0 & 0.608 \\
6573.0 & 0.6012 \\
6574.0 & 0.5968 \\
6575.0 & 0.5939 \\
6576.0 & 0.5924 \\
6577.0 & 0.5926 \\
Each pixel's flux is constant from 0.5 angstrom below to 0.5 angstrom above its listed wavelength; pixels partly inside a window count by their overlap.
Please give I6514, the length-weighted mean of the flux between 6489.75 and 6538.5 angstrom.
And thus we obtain 0.595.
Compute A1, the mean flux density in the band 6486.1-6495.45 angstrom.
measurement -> 0.577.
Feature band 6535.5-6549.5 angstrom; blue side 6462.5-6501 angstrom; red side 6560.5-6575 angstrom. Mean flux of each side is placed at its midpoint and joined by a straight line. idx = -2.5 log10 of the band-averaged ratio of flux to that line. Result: 0.01 mag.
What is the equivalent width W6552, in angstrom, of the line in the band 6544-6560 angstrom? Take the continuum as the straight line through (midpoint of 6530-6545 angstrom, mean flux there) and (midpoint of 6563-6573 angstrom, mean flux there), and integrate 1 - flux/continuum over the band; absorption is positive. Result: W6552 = -0.3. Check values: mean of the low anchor 0.625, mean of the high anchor 0.651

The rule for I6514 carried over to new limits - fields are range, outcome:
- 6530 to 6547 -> 0.623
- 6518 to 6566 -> 0.644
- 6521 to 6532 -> 0.638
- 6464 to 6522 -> 0.567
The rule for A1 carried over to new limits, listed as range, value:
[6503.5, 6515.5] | 0.58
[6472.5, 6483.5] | 0.562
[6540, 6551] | 0.617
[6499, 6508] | 0.539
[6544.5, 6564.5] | 0.659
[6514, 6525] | 0.627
